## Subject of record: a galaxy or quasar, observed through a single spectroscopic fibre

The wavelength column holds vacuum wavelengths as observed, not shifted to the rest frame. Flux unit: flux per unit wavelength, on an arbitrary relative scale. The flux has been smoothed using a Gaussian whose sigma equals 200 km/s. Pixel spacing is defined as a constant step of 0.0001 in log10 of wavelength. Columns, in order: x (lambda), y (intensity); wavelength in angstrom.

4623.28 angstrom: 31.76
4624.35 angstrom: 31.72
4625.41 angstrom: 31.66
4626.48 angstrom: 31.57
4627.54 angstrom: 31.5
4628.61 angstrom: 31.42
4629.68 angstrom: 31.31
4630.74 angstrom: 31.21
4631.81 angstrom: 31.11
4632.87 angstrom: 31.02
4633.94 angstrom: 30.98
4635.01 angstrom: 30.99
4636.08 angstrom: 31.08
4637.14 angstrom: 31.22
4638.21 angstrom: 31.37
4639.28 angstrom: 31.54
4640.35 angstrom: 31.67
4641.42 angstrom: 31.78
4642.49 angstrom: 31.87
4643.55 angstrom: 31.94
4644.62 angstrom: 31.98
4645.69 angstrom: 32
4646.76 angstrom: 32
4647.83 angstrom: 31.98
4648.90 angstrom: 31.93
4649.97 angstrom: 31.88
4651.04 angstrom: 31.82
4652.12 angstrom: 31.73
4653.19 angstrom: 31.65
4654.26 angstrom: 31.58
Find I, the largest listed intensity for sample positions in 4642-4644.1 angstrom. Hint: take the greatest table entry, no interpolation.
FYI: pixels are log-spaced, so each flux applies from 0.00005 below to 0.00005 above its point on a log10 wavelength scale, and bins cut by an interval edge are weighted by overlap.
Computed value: 31.94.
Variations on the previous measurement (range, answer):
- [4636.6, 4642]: 31.78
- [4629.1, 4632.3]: 31.31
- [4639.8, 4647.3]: 32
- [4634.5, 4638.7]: 31.37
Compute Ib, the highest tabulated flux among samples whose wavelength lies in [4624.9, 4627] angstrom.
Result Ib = 31.66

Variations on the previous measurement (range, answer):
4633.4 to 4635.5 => 30.99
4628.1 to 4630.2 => 31.42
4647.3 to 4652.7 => 31.98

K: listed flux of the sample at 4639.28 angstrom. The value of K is 31.54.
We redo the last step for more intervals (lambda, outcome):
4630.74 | 31.21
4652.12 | 31.73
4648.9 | 31.93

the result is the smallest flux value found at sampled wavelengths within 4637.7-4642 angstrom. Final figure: 31.37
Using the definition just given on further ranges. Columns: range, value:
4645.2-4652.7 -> 31.73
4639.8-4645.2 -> 31.67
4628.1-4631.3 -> 31.21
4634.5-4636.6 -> 30.99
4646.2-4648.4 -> 31.98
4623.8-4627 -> 31.57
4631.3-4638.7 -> 30.98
